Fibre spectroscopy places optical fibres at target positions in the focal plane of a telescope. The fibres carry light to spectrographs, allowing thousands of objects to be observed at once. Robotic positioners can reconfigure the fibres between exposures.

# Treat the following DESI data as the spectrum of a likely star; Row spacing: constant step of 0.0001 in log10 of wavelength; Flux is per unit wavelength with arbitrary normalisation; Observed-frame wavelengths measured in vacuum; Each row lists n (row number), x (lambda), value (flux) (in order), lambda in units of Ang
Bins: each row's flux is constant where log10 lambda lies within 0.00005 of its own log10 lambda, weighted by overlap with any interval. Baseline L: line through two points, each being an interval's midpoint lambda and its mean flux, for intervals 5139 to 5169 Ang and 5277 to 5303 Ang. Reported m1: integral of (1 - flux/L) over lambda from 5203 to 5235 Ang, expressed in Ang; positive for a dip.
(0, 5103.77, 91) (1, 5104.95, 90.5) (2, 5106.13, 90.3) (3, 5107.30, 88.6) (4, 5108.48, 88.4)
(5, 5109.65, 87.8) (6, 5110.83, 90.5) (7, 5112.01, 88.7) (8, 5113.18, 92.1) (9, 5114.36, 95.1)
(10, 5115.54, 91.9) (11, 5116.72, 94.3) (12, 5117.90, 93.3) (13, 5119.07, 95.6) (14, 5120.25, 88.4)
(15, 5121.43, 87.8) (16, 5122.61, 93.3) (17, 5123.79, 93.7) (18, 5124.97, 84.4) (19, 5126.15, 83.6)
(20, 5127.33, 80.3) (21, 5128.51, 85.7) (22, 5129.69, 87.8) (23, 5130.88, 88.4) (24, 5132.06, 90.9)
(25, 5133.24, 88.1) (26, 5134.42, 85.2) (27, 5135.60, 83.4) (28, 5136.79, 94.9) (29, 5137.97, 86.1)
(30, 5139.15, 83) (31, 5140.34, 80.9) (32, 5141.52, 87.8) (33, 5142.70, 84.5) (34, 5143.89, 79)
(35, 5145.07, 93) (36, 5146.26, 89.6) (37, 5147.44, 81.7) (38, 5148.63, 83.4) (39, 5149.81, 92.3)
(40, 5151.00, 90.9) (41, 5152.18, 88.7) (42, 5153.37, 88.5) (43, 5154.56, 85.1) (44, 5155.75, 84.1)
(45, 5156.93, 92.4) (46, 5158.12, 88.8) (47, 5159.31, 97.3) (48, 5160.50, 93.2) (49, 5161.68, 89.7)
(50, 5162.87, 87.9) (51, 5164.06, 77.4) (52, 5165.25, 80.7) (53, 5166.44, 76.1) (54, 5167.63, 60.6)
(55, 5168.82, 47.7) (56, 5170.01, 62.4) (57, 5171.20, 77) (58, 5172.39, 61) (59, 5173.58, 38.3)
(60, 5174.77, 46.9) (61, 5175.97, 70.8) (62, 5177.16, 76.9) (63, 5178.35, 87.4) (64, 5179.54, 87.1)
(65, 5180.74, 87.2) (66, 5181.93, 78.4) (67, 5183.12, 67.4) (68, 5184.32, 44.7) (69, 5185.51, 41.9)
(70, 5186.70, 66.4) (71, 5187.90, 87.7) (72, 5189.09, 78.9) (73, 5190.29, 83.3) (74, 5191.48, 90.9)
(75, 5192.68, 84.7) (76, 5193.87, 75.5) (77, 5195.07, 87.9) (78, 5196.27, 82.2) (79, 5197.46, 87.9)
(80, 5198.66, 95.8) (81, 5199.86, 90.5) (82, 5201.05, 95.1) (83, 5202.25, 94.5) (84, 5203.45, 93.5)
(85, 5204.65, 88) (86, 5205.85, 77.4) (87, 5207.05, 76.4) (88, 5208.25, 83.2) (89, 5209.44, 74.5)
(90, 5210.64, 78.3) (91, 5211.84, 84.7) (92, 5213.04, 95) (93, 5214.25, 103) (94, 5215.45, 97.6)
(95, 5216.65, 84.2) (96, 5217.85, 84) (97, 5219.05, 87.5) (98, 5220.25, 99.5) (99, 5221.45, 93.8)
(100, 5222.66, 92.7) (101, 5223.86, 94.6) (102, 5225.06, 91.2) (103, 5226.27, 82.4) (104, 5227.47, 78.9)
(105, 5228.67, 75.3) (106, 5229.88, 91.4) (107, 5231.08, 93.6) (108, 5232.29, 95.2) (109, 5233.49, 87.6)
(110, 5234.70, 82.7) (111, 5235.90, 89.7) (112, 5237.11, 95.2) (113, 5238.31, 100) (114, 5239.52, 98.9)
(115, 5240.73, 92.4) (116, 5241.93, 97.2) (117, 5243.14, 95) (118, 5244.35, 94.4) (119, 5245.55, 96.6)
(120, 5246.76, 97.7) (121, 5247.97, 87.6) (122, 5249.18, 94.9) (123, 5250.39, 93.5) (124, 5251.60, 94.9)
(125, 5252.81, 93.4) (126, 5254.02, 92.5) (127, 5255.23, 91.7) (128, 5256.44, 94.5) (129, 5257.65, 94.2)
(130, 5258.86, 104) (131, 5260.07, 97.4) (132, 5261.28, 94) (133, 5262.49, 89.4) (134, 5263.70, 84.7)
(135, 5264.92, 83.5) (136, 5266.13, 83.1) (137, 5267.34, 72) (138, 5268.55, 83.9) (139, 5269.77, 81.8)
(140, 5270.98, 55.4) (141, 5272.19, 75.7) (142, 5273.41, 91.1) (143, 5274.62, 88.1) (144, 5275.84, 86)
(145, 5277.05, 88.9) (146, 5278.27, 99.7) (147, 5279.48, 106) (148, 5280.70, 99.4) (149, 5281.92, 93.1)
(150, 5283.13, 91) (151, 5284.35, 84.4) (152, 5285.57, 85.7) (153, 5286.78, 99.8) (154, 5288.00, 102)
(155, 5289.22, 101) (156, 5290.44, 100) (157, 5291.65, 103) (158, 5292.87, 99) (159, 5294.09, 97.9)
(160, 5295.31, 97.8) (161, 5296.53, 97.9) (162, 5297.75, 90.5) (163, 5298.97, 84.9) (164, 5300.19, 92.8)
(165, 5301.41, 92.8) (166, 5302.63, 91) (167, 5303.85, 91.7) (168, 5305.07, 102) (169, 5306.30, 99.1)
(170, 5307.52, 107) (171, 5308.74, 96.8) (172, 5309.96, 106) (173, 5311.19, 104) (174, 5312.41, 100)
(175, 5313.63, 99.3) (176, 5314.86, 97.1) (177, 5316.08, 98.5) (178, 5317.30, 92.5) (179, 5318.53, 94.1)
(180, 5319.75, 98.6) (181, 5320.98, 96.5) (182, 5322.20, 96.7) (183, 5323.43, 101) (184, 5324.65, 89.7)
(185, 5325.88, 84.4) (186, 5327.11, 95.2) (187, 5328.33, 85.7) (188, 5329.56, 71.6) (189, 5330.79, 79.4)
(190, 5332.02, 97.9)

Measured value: 0.8 Ang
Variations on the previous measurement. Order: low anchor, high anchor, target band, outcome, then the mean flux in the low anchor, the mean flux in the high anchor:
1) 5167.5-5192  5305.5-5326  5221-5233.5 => -1.5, 68.8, 98.1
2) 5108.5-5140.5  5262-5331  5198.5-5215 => 0.5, 88.8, 92.4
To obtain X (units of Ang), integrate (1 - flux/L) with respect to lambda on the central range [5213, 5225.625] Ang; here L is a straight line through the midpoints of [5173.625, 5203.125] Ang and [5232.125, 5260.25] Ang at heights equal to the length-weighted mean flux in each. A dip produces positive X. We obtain -0.9 Ang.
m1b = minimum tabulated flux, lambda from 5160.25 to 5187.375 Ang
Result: 38.3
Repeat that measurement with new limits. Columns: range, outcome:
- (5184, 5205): 41.9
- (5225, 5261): 75.3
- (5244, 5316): 55.4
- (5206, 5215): 74.5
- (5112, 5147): 79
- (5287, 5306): 84.9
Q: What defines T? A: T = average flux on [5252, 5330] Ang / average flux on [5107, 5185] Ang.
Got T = 1.12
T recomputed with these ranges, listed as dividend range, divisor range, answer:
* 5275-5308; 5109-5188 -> 1.17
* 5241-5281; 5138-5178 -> 1.14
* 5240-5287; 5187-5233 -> 1.03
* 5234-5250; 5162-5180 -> 1.35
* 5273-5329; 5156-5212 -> 1.22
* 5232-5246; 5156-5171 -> 1.18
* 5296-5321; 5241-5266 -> 1.04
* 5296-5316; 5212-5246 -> 1.06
